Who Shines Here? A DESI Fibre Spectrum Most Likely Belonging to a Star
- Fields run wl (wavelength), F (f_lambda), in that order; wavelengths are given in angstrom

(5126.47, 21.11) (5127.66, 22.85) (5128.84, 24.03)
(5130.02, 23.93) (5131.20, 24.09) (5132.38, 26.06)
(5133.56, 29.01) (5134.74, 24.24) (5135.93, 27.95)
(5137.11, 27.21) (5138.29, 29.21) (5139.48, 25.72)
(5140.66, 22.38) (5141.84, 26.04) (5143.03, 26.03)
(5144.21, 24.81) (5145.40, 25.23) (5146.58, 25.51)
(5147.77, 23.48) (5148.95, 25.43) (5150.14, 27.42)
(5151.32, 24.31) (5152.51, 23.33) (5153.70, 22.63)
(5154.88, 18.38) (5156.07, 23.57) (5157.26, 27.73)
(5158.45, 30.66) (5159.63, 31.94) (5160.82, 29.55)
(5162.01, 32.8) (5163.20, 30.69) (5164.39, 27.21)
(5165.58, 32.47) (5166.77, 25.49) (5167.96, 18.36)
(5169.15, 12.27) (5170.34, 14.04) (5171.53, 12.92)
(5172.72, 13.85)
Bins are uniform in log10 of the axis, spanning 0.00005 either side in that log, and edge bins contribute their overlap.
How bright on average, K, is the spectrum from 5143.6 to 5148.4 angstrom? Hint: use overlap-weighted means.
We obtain 24.8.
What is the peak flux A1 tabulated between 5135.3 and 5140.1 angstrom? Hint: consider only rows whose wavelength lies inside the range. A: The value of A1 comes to 29.21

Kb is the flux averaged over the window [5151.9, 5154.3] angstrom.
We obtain 23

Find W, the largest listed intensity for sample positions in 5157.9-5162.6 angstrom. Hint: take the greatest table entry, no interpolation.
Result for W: 32.8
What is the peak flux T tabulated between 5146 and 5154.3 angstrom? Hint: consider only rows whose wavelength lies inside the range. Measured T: 27.42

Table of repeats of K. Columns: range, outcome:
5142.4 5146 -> 25.3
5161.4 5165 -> 30.2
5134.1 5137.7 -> 26.5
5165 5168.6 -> 25.2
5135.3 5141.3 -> 26.5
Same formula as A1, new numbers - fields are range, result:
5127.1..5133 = 26.06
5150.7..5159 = 30.66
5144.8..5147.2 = 25.51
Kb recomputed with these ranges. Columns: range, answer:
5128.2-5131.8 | 24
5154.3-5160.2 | 26.5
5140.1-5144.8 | 24.8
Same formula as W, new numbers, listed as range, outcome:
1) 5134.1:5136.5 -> 27.95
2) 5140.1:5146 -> 26.04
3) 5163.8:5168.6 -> 32.47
